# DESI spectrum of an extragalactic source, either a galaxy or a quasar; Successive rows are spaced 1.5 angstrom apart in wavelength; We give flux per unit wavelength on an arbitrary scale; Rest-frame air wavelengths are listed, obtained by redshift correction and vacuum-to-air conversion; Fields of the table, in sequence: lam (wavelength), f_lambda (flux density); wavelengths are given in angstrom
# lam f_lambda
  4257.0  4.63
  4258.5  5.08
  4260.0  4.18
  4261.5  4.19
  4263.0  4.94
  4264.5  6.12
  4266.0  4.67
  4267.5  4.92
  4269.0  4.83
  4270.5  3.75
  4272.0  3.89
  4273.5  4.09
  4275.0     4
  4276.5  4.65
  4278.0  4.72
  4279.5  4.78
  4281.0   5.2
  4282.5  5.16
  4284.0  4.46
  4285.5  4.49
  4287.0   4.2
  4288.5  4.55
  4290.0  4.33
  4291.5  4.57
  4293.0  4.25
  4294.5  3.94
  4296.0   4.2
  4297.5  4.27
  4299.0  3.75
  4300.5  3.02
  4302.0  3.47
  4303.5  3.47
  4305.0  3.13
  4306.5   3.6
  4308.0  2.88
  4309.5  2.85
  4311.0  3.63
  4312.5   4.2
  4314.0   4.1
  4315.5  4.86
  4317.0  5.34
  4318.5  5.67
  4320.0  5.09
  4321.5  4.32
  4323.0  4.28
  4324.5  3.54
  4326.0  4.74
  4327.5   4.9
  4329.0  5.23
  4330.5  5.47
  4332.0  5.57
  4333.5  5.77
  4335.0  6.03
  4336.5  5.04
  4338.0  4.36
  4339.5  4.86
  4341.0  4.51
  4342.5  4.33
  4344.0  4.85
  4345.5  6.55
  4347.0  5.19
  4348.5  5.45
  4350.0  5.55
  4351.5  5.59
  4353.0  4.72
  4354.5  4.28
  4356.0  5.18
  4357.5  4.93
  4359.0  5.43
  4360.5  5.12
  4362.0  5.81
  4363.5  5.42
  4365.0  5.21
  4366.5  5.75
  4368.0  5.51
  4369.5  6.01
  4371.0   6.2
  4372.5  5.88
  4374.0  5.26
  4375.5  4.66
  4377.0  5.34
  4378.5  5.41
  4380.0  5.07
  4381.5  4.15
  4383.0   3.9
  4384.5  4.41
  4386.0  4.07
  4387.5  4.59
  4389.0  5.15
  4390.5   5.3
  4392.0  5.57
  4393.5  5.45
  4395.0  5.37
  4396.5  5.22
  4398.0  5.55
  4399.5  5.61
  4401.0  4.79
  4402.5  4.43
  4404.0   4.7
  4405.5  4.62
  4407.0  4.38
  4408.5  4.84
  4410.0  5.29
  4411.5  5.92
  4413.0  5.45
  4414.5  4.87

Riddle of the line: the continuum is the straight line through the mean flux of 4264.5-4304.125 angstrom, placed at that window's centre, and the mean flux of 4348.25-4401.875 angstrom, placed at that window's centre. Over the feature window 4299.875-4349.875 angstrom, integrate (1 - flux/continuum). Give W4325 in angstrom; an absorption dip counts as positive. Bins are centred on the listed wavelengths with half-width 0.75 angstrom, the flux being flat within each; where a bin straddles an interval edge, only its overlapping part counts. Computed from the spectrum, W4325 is 1.69 angstrom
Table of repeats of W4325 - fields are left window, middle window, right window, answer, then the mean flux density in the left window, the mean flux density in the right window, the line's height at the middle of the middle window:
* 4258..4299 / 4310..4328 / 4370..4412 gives 0.7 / 4.52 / 5.04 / 4.71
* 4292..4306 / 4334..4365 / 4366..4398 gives -3.8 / 3.74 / 5.16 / 4.6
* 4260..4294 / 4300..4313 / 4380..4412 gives 3.6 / 4.57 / 4.92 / 4.65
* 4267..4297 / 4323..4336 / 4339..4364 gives -0.4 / 4.44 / 5.16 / 4.94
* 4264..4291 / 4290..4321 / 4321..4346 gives 4.9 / 4.59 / 4.95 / 4.77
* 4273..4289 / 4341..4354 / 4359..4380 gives 0.1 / 4.58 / 5.49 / 5.26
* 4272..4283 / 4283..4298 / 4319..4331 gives 0.9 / 4.59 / 4.7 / 4.62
